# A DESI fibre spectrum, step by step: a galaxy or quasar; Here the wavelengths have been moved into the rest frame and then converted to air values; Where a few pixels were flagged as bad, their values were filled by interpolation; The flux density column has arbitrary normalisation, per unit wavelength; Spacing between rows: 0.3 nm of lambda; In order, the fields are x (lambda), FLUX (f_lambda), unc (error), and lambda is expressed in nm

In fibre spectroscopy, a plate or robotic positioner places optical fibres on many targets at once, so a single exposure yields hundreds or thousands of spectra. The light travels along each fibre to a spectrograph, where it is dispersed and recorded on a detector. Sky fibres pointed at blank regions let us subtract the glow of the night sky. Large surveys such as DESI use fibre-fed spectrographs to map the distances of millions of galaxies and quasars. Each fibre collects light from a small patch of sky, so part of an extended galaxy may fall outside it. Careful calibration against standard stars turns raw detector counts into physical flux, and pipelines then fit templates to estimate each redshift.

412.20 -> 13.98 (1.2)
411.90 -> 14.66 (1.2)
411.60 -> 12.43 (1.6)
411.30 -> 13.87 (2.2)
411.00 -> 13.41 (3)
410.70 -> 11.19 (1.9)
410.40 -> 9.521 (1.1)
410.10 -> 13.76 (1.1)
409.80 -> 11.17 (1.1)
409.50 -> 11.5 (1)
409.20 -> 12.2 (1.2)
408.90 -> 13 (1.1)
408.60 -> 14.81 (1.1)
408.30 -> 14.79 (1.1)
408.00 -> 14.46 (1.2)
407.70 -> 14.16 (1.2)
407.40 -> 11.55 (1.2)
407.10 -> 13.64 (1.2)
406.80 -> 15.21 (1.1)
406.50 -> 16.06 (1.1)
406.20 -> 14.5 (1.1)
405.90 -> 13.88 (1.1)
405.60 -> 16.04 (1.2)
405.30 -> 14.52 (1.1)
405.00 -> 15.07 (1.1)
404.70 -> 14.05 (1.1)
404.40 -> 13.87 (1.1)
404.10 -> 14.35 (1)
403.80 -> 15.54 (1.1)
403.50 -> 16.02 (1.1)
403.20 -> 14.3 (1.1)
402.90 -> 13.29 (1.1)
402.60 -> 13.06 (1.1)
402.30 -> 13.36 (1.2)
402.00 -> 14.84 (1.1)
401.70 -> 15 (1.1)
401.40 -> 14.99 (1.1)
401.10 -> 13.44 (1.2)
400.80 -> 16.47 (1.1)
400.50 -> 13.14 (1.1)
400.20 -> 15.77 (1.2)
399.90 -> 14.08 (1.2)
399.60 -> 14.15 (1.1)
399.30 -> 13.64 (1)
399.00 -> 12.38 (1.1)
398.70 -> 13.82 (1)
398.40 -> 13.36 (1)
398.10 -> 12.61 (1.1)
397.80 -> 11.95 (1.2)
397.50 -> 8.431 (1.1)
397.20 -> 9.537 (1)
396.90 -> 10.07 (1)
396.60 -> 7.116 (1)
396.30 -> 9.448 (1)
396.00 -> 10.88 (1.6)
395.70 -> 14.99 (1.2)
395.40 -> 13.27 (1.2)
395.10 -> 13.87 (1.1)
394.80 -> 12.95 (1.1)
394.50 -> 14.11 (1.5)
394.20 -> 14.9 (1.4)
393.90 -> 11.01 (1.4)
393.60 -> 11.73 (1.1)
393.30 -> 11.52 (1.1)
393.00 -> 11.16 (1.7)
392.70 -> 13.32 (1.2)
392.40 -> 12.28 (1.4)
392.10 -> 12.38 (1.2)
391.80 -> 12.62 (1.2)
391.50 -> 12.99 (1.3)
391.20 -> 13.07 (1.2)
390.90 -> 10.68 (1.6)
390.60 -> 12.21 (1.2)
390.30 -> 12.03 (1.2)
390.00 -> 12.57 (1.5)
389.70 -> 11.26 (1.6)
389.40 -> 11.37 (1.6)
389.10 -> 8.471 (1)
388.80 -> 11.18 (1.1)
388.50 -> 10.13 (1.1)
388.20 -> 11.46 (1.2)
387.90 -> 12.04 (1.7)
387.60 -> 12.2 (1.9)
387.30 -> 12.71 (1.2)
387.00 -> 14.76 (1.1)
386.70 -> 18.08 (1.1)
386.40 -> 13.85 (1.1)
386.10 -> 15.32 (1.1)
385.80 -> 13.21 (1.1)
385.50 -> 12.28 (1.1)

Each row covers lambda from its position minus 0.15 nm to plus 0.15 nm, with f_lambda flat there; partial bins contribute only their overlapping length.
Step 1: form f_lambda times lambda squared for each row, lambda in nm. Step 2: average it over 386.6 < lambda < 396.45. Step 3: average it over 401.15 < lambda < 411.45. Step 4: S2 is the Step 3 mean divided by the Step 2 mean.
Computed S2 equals 1.2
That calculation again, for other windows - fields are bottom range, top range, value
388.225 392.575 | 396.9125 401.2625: 1.16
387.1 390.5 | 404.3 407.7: 1.37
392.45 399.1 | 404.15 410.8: 1.21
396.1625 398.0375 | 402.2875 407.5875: 1.56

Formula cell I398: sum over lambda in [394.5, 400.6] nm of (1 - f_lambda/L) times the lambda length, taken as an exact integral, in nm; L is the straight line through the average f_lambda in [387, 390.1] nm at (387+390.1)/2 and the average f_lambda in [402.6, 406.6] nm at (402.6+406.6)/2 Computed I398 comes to 0.44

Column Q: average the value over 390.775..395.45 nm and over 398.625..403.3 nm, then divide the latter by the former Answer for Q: 1.12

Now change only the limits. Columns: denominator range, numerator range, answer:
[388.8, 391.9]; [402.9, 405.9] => 1.26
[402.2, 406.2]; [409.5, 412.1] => 0.86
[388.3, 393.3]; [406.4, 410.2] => 1.15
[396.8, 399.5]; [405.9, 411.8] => 1.12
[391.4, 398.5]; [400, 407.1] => 1.23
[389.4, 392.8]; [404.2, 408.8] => 1.18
